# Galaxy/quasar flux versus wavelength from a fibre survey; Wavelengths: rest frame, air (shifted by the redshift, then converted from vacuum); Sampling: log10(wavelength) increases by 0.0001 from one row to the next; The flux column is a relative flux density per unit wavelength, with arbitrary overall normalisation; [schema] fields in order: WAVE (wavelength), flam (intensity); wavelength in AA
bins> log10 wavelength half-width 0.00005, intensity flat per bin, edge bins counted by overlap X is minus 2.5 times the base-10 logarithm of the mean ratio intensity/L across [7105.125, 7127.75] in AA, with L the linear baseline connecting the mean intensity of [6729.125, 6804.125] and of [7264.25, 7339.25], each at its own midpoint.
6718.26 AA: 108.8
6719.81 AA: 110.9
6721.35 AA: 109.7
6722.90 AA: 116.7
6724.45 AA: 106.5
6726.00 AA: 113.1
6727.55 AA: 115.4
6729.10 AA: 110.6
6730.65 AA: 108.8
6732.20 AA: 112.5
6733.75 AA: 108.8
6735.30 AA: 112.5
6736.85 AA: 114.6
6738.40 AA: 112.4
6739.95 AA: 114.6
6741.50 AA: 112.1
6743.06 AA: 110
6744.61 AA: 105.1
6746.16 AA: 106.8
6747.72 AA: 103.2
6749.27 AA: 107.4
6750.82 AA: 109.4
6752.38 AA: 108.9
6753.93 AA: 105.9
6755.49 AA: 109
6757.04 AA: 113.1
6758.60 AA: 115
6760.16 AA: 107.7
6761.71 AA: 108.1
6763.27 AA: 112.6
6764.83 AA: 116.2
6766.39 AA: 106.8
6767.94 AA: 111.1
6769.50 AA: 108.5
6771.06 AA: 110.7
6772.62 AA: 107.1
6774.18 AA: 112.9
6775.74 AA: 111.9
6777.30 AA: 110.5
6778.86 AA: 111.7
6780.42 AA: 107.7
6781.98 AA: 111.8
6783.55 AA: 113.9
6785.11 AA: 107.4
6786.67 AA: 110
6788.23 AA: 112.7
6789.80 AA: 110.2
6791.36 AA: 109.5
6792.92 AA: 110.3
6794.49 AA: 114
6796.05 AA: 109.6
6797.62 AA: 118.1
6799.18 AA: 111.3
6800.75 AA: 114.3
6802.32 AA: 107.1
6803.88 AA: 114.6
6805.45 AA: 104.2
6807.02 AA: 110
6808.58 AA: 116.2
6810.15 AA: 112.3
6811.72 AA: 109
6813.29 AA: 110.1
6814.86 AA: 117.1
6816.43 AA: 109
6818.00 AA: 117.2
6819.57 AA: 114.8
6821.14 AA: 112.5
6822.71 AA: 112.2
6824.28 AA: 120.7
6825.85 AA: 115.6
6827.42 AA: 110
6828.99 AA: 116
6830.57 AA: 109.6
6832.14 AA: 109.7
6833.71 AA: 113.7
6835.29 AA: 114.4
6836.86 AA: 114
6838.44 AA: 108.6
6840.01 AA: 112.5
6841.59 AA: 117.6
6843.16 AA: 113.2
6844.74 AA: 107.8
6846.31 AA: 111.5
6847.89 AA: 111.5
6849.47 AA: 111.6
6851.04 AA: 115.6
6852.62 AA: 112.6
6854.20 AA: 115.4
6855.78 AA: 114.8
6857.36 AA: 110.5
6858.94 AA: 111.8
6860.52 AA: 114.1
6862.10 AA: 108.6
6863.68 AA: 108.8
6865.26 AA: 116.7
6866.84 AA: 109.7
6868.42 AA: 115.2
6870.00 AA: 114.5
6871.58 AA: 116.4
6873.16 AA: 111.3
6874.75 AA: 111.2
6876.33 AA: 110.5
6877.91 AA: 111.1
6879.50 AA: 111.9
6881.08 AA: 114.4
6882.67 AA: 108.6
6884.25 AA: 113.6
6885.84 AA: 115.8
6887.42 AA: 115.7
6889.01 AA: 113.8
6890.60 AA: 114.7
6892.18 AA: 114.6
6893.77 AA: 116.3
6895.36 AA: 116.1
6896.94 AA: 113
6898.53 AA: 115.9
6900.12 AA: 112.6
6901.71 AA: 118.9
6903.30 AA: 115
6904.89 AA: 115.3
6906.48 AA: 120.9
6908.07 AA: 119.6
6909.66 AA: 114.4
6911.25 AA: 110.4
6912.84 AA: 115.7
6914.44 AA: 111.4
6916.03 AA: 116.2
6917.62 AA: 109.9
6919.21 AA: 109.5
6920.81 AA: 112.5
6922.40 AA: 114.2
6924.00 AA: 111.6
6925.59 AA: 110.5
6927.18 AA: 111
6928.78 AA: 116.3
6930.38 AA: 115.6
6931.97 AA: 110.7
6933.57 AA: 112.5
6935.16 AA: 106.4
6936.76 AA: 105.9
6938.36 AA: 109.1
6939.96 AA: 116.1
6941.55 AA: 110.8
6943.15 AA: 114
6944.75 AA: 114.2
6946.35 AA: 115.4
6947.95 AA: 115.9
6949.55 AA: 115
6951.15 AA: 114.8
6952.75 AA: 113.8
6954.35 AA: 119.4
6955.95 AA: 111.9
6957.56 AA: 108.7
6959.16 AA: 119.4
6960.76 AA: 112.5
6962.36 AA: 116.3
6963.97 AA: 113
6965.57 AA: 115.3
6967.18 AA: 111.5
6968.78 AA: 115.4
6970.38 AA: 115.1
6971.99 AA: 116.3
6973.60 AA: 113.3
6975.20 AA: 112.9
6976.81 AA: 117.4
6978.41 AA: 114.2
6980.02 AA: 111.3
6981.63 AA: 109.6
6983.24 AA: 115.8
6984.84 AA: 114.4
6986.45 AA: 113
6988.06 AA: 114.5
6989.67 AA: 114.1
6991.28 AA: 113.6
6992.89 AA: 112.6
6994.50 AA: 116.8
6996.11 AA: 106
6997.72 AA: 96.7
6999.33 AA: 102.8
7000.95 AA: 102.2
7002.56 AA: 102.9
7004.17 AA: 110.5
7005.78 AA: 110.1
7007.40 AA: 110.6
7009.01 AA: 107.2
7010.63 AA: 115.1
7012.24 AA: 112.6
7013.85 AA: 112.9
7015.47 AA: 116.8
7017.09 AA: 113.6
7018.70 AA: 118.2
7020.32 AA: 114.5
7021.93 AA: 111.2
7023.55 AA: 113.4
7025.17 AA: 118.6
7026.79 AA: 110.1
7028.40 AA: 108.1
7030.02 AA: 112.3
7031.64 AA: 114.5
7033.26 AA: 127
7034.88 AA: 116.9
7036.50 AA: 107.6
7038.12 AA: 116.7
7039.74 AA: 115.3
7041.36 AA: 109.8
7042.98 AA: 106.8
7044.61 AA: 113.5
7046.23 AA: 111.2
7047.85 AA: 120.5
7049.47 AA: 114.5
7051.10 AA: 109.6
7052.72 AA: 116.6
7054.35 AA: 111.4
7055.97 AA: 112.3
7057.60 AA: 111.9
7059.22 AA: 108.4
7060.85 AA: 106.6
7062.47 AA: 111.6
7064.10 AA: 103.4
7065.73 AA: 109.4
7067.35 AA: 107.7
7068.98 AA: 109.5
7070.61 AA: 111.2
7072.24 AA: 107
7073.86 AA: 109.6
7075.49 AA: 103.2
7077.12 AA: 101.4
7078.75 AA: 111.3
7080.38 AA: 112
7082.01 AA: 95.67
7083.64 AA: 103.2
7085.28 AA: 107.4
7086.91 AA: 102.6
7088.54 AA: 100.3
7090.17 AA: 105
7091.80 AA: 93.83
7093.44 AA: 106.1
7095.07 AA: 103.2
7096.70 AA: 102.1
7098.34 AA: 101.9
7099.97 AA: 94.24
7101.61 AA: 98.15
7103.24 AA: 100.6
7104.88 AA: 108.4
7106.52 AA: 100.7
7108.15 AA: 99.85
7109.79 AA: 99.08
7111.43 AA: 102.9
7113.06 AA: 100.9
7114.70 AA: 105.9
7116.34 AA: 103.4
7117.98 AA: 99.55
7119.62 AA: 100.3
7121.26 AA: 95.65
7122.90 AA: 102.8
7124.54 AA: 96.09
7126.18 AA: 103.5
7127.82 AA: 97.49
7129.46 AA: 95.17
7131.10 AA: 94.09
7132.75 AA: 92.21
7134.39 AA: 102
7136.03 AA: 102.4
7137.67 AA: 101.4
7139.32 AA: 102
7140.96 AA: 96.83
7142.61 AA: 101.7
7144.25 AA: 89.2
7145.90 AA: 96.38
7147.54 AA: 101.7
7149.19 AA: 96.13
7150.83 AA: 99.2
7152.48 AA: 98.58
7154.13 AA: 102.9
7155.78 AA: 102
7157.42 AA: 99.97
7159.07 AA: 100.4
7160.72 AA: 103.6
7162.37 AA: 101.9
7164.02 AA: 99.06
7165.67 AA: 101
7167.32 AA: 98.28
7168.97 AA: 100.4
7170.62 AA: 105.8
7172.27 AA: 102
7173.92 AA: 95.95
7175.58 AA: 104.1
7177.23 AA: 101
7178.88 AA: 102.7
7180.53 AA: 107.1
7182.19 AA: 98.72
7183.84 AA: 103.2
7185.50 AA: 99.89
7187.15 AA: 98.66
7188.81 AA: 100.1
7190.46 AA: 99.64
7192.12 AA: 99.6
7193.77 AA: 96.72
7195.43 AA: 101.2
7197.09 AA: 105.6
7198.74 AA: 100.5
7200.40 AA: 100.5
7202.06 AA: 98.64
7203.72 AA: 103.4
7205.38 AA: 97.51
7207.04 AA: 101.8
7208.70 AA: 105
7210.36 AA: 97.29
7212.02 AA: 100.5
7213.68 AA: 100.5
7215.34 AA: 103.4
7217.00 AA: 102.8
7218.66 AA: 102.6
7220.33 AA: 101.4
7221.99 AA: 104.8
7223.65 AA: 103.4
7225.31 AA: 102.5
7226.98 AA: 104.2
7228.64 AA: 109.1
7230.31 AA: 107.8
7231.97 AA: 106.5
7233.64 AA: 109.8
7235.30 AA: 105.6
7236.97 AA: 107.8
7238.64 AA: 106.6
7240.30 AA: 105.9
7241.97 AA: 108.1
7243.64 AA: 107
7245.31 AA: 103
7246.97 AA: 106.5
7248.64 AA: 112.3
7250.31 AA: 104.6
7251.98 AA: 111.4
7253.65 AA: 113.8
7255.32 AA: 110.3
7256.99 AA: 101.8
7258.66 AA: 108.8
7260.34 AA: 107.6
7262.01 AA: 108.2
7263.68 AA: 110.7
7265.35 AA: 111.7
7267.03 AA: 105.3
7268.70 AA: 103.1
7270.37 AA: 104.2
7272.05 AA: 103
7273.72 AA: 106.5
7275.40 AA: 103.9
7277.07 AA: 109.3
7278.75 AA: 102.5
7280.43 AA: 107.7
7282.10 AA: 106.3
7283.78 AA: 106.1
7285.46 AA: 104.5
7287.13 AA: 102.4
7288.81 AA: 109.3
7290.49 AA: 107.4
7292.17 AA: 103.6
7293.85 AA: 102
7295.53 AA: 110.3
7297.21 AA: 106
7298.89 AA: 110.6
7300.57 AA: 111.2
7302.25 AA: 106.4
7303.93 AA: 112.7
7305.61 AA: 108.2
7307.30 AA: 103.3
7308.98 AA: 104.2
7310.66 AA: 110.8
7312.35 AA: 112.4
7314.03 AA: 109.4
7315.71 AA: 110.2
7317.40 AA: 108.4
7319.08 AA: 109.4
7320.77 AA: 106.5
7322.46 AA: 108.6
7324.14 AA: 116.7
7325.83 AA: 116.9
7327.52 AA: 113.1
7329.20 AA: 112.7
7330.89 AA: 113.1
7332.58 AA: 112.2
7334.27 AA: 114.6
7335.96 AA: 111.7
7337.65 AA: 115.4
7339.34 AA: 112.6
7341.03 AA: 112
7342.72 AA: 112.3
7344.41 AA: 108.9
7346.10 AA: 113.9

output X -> 0.09 mag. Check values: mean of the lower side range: 111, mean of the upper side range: 109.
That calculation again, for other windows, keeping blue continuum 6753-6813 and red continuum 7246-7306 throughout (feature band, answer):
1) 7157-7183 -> 0.07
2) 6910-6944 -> -0.02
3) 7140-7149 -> 0.12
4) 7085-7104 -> 0.08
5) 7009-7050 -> -0.05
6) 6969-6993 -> -0.04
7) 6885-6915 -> -0.05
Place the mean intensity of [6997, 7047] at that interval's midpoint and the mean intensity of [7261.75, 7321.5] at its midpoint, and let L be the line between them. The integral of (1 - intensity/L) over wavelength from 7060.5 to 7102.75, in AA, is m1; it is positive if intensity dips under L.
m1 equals 2.4 AA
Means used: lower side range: 112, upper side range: 107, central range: 104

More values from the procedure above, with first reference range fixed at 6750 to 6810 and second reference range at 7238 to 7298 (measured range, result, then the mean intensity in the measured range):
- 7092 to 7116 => 1.5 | 102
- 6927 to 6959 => -1.1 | 113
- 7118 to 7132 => 1.3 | 98.2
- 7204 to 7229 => 1.1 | 102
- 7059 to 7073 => 0.0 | 108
